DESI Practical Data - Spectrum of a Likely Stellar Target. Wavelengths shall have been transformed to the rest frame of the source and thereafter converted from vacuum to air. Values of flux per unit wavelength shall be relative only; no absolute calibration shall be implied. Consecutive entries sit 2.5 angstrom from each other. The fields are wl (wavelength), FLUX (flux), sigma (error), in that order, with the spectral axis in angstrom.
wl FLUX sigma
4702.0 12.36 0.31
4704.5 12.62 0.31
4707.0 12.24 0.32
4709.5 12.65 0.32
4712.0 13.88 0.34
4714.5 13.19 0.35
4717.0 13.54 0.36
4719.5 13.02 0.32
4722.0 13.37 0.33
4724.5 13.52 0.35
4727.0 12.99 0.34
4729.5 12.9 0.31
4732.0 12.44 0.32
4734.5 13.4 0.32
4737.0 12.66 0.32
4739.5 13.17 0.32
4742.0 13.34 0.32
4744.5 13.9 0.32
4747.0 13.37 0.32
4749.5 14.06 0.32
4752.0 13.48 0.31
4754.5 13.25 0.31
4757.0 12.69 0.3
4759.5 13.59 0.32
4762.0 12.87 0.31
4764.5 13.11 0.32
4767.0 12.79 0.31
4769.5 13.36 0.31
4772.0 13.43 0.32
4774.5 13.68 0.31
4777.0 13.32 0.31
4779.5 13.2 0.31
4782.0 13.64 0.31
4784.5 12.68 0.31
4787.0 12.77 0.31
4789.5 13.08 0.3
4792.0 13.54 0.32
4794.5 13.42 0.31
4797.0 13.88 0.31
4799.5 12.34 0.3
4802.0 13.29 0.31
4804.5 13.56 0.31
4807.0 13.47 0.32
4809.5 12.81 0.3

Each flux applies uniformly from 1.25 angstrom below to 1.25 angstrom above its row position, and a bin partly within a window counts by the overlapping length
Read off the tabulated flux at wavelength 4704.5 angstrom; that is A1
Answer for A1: 12.62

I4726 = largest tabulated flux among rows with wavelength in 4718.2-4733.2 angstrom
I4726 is 13.52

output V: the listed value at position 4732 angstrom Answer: 12.44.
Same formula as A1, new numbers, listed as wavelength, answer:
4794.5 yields 13.42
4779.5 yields 13.2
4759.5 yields 13.59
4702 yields 12.36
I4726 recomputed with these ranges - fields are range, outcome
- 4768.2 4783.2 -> 13.68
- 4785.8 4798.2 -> 13.88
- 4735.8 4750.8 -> 14.06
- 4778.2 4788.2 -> 13.64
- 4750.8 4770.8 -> 13.59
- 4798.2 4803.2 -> 13.29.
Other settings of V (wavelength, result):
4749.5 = 14.06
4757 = 12.69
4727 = 12.99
